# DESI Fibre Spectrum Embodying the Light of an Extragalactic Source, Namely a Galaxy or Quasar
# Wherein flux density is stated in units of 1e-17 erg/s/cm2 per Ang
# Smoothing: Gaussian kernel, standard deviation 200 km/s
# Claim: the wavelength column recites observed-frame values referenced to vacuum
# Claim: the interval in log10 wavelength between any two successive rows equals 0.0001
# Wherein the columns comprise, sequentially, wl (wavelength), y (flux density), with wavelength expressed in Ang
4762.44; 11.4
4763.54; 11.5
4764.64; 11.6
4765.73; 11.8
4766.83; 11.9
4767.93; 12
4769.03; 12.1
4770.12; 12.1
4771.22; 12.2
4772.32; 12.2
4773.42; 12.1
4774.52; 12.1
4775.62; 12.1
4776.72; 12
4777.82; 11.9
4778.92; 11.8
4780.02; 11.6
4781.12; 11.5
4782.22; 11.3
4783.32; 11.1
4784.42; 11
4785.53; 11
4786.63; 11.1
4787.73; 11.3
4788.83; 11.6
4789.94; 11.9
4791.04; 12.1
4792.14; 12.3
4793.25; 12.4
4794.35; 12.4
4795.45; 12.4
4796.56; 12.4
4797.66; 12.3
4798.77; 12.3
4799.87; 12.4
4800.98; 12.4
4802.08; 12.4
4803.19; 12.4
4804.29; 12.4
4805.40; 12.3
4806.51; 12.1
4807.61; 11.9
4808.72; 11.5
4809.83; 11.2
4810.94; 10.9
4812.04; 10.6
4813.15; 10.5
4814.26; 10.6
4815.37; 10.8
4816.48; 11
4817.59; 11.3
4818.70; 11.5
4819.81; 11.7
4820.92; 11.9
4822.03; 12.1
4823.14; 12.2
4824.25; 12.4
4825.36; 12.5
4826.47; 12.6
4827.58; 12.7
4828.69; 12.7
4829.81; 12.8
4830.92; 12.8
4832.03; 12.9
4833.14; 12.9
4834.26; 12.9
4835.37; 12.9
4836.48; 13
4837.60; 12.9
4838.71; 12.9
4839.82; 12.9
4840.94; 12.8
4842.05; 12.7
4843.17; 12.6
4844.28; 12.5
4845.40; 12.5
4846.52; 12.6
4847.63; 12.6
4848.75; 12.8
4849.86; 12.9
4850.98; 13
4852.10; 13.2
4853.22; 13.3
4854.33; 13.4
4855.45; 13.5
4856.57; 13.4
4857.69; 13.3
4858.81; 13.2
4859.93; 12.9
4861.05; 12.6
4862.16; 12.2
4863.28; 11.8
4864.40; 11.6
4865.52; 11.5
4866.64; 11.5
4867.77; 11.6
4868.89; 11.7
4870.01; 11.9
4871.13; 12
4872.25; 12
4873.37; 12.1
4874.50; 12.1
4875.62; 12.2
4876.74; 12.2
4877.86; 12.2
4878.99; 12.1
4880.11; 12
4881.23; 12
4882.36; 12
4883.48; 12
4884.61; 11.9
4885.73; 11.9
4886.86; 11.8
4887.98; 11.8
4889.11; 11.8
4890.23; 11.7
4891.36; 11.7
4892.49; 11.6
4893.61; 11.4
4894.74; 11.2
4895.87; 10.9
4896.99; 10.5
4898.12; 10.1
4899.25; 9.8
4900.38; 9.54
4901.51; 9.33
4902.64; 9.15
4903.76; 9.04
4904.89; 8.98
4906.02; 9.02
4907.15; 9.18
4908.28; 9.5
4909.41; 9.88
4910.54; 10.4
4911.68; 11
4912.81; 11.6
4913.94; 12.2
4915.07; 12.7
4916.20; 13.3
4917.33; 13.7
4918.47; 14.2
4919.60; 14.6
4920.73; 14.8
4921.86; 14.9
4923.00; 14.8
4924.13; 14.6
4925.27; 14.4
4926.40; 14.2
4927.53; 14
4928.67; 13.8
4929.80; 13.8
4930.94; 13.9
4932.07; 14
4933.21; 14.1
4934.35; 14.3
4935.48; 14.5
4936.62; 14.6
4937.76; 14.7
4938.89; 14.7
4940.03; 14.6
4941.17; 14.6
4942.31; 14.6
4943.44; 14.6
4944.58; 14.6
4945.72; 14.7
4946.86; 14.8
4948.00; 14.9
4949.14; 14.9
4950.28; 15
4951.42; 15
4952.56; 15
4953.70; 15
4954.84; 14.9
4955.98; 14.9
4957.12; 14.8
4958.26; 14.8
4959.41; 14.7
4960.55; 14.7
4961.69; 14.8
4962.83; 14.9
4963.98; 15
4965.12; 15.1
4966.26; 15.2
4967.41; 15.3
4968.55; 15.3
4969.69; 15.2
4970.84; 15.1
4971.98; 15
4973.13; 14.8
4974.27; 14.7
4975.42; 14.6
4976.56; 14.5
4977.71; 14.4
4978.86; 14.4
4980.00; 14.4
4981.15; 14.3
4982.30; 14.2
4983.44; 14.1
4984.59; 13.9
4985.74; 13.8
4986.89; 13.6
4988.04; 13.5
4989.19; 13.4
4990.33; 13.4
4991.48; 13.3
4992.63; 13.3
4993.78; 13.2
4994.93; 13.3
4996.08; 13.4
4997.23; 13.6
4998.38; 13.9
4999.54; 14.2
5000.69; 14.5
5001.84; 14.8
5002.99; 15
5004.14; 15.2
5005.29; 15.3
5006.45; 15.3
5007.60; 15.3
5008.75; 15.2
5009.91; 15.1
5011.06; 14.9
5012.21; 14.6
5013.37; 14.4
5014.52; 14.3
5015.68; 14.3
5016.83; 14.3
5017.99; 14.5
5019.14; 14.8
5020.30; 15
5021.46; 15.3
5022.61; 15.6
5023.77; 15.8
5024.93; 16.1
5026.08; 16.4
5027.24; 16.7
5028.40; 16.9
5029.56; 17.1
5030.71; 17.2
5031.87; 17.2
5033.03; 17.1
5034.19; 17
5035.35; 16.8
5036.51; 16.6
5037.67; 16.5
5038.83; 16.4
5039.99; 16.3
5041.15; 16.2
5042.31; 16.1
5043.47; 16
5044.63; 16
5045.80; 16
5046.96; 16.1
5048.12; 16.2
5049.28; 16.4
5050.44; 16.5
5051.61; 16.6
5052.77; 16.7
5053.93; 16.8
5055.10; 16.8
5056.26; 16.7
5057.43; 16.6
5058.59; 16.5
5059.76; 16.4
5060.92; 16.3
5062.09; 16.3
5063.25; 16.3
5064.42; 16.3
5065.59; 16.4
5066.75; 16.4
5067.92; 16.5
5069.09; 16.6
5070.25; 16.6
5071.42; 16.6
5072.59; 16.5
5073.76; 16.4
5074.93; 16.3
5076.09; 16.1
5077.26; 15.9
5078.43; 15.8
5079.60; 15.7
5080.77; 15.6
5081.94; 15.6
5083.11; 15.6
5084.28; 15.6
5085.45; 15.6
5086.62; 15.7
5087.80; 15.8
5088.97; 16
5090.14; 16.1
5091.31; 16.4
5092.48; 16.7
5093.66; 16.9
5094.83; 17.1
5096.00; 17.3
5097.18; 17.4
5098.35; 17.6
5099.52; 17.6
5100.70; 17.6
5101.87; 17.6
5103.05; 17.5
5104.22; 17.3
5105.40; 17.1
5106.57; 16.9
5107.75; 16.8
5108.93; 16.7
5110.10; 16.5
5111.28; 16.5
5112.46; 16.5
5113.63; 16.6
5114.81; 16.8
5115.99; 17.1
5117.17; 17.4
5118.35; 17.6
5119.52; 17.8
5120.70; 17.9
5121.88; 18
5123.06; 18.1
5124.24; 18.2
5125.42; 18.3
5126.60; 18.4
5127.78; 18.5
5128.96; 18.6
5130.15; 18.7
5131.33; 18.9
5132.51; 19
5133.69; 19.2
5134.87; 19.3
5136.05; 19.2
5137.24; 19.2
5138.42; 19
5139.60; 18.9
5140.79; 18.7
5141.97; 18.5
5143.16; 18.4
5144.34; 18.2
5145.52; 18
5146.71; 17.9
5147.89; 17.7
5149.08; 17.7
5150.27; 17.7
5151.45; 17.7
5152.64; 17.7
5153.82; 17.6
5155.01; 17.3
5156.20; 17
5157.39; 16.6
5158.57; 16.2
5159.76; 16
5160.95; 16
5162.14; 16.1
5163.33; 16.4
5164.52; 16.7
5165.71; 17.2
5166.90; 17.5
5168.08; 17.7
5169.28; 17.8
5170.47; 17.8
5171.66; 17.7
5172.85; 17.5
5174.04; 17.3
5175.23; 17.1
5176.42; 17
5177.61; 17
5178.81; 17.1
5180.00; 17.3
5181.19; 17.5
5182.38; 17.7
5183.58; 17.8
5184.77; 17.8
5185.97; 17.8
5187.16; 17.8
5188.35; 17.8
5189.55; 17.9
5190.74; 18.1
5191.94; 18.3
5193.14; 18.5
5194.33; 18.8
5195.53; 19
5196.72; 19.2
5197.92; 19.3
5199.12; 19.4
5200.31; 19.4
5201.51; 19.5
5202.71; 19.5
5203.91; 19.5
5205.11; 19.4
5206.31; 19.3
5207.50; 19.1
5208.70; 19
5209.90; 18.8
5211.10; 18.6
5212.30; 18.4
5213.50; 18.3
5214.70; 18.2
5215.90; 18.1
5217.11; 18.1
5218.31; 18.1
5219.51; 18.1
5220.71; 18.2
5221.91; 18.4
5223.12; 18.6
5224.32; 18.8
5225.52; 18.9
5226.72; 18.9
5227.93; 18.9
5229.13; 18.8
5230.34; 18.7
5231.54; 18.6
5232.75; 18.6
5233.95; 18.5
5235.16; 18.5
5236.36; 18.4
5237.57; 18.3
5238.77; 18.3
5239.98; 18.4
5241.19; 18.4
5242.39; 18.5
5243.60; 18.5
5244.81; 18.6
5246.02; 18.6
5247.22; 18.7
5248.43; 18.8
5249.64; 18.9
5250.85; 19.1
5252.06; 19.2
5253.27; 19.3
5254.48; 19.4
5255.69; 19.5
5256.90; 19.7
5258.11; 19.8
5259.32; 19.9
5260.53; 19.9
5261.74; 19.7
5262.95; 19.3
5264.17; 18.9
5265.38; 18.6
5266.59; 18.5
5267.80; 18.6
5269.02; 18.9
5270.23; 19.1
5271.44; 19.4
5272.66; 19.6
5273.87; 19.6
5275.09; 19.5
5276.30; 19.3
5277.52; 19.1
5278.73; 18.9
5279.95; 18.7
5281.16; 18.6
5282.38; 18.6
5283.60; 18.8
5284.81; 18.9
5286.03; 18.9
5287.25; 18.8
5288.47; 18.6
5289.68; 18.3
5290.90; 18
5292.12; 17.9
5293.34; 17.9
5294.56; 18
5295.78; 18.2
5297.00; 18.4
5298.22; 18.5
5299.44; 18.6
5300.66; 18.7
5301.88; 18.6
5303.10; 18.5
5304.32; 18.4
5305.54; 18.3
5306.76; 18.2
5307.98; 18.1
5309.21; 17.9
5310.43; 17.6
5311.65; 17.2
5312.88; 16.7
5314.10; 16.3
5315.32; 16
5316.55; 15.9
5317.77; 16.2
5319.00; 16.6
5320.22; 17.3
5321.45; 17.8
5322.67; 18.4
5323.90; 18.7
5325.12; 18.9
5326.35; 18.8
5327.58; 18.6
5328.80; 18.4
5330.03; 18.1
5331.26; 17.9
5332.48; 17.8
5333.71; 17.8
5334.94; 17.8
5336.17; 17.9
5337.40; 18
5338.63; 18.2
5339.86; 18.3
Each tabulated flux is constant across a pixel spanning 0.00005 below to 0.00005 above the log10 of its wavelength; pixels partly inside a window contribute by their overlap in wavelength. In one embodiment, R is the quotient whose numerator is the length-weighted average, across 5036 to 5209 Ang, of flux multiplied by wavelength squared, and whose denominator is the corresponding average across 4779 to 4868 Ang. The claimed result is 1.60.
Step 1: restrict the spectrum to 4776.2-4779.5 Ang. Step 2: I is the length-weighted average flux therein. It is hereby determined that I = 11.9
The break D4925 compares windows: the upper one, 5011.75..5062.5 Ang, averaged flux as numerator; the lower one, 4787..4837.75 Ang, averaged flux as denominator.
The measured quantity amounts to 1.33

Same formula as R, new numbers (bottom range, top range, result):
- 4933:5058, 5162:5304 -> 1.34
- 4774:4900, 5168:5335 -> 1.80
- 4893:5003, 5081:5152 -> 1.38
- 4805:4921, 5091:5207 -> 1.68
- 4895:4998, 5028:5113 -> 1.28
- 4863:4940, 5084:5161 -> 1.57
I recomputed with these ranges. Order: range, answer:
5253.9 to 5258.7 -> 19.6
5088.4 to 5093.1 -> 16.3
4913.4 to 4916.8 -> 12.8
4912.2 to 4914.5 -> 11.9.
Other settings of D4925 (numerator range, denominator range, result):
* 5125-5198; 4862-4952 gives 1.43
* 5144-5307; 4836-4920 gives 1.55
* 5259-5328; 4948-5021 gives 1.26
